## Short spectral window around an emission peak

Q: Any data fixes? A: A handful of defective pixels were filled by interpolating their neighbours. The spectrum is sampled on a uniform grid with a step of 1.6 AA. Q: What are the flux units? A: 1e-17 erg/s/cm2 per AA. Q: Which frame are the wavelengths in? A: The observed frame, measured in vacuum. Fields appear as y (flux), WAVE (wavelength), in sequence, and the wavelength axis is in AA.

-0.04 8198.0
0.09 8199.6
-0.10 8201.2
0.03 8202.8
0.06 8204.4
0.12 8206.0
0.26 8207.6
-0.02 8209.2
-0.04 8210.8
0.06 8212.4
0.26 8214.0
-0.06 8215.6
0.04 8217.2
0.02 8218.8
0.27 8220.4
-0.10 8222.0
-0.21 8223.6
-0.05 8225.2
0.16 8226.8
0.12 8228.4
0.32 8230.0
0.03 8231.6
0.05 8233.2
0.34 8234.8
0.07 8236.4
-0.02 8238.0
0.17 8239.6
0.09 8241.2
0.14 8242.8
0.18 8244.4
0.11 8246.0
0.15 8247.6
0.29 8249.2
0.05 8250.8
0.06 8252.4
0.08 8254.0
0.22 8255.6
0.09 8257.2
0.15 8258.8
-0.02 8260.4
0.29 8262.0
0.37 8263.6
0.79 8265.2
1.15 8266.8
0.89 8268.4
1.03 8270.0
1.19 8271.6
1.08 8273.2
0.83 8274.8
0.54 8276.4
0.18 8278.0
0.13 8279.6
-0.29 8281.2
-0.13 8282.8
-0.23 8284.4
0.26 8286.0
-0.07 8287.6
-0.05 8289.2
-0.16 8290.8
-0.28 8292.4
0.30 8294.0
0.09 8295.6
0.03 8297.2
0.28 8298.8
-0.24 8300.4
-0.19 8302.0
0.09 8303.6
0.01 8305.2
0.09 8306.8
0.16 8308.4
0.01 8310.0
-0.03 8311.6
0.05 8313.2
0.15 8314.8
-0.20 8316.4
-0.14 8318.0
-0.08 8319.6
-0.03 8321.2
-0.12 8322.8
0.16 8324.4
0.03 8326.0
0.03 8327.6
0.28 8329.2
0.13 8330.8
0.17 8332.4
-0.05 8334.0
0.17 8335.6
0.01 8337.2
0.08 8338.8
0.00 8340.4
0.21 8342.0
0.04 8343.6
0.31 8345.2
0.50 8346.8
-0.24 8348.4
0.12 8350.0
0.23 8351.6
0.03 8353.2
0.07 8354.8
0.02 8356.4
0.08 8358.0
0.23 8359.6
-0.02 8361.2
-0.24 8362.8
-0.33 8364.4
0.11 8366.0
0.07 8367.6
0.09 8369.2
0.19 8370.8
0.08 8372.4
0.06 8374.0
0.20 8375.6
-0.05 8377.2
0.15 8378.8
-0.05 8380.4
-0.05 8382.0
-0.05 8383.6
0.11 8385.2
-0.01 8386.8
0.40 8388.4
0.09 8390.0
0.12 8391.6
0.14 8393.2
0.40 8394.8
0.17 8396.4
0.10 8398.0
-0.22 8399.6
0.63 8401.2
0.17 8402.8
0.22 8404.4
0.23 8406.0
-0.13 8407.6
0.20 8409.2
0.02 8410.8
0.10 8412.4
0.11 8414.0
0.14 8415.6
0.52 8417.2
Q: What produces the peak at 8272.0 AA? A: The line [O II]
